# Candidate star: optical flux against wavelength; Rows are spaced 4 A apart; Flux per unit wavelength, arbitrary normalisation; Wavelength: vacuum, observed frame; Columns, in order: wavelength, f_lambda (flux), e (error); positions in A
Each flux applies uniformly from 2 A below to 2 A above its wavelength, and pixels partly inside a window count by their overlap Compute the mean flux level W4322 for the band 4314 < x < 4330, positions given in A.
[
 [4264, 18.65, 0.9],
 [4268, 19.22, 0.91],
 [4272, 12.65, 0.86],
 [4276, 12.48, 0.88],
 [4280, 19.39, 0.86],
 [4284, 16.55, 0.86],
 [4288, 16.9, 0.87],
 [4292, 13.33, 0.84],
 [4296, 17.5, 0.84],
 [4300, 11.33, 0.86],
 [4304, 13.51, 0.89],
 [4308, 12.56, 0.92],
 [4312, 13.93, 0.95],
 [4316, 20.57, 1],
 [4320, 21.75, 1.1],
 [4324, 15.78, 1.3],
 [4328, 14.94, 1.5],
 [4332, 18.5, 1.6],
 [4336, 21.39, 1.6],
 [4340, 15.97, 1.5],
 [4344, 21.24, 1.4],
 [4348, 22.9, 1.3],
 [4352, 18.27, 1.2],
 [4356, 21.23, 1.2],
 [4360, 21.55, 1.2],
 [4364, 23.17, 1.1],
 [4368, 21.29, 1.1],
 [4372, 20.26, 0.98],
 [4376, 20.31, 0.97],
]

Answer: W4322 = 18.3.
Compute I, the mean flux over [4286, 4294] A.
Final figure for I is 15.1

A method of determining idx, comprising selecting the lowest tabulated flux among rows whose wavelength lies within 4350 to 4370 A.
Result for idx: 18.27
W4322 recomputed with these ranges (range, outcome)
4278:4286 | 18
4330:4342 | 18.6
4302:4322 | 16.5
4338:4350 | 20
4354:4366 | 22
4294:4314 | 13.8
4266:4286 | 16.1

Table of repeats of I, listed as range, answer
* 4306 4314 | 13.2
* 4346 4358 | 20.8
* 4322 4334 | 16.4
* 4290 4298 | 15.4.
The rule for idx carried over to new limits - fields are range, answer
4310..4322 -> 13.93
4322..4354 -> 14.94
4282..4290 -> 16.55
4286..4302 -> 11.33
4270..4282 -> 12.48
